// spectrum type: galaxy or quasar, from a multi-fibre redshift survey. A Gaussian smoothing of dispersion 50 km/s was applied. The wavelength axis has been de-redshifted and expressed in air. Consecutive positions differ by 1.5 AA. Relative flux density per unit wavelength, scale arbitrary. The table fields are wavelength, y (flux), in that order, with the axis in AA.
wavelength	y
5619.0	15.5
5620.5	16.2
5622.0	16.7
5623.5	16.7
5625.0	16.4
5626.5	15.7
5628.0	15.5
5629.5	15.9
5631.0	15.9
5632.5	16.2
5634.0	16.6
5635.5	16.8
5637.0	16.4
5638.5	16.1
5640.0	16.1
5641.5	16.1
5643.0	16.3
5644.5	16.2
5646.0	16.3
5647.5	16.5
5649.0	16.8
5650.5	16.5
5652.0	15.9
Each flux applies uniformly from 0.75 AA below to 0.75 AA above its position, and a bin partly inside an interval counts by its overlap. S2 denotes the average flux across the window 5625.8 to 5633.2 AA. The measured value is 15.8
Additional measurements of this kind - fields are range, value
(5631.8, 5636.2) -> 16.5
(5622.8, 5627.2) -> 16.3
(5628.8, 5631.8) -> 15.9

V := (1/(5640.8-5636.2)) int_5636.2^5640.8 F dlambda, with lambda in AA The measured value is 16.2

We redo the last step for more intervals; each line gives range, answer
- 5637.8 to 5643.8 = 16.2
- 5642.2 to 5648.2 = 16.3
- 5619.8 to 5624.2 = 16.5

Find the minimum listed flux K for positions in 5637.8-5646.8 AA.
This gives 16.1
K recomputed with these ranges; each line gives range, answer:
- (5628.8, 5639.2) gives 15.9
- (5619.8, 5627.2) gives 15.7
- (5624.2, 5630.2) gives 15.5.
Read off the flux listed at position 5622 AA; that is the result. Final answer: 16.7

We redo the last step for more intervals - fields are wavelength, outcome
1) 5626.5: 15.7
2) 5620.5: 16.2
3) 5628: 15.5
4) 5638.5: 16.1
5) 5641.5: 16.1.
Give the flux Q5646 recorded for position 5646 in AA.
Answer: 16.3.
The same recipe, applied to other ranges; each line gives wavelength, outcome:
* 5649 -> 16.8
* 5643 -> 16.3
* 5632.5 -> 16.2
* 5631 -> 15.9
